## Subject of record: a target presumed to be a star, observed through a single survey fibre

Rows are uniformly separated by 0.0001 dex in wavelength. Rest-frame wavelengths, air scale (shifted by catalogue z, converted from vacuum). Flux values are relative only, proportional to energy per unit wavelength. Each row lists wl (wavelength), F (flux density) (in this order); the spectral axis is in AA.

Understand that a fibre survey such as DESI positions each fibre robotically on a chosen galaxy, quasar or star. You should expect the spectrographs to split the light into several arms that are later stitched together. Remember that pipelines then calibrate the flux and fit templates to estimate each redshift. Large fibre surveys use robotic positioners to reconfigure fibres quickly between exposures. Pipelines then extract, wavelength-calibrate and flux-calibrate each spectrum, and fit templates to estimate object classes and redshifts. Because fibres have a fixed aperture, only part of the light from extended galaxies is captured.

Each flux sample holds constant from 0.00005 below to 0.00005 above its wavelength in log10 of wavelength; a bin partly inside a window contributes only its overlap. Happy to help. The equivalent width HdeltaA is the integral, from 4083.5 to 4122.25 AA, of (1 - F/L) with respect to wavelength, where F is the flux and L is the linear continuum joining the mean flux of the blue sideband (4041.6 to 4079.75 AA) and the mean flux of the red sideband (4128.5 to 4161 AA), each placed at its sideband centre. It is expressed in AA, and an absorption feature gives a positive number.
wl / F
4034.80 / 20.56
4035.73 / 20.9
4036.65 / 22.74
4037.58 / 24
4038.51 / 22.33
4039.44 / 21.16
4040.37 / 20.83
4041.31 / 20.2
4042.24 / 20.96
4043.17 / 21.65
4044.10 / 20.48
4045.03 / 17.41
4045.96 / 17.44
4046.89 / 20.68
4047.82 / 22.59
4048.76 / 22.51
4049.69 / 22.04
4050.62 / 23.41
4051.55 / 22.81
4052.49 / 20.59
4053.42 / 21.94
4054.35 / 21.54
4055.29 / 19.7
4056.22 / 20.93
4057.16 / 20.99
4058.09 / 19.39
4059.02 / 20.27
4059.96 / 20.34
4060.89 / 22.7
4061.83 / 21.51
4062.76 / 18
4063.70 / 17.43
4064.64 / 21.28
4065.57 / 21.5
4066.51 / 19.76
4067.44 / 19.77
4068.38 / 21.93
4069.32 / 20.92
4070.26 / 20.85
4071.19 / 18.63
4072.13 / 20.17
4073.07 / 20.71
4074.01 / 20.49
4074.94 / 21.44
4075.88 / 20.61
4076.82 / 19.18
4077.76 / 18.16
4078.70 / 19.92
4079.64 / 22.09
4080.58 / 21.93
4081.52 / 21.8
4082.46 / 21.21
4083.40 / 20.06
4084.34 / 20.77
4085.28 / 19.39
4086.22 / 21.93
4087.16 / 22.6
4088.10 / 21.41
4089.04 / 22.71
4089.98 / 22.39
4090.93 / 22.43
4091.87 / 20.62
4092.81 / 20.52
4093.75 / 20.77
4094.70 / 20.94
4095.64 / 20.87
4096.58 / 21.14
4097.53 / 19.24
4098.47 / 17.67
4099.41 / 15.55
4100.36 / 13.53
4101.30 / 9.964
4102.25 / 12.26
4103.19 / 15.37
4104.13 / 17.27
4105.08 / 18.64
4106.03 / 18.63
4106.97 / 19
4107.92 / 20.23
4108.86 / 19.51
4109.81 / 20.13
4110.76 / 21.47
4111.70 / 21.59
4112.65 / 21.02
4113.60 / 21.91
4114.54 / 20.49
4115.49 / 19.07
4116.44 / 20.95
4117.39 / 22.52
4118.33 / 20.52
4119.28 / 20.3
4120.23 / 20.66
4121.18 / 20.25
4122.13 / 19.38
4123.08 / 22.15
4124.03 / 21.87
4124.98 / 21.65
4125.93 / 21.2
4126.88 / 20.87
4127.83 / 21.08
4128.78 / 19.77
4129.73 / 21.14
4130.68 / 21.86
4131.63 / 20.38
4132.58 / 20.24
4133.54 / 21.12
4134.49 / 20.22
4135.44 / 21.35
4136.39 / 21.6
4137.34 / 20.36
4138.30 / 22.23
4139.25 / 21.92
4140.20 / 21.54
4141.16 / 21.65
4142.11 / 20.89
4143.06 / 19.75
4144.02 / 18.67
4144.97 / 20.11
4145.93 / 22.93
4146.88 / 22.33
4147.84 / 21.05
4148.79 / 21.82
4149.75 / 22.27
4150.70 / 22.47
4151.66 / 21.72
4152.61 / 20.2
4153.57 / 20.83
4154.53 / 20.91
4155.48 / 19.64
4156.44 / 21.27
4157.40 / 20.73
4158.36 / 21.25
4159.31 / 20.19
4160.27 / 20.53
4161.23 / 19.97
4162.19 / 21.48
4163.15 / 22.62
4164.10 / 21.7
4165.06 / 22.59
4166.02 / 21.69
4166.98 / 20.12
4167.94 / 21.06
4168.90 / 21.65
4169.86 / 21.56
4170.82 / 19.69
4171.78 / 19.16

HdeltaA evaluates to 2.1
